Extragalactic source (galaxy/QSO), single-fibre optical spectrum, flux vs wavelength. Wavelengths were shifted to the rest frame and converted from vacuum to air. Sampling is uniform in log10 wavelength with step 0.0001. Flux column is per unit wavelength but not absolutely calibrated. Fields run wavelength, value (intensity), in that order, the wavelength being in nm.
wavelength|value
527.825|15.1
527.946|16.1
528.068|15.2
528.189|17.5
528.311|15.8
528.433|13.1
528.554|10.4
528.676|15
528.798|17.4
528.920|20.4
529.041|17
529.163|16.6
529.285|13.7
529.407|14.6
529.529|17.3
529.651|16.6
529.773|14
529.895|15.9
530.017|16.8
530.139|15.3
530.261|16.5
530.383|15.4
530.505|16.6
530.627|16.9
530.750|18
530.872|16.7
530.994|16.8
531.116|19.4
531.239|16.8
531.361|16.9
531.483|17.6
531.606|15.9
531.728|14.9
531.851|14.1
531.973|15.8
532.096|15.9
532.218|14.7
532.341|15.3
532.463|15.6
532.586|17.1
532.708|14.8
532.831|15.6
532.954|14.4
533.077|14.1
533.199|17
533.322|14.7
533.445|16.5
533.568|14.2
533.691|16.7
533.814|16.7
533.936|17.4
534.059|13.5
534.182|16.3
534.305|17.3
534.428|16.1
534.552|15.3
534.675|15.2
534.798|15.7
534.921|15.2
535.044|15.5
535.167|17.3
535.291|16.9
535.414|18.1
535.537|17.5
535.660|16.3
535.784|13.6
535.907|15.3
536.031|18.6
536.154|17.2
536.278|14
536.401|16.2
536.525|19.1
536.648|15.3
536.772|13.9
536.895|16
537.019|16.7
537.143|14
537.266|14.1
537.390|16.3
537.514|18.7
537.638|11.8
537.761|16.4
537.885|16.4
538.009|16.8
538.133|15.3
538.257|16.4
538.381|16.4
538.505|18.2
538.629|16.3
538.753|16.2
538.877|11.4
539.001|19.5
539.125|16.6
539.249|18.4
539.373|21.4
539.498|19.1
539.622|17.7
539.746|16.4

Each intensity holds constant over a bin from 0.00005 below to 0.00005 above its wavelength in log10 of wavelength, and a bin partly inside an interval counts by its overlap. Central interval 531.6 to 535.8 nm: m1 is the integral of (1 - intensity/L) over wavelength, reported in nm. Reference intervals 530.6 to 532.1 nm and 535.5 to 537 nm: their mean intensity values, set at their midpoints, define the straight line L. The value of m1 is 0.15 nm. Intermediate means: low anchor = 16.6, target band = 15.8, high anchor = 16.1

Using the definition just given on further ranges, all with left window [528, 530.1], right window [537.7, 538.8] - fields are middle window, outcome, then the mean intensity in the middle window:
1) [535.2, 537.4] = 0.03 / 16.1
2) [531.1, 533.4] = 0.03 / 15.8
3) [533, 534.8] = 0.04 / 15.8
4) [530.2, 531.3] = -0.08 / 17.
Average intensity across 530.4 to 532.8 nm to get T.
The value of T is 16.3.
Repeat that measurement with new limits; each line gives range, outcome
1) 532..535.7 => 15.9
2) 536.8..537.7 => 15.3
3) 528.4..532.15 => 16.1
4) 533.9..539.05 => 16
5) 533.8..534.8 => 15.9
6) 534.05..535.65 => 16.2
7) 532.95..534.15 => 15.6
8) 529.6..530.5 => 15.8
